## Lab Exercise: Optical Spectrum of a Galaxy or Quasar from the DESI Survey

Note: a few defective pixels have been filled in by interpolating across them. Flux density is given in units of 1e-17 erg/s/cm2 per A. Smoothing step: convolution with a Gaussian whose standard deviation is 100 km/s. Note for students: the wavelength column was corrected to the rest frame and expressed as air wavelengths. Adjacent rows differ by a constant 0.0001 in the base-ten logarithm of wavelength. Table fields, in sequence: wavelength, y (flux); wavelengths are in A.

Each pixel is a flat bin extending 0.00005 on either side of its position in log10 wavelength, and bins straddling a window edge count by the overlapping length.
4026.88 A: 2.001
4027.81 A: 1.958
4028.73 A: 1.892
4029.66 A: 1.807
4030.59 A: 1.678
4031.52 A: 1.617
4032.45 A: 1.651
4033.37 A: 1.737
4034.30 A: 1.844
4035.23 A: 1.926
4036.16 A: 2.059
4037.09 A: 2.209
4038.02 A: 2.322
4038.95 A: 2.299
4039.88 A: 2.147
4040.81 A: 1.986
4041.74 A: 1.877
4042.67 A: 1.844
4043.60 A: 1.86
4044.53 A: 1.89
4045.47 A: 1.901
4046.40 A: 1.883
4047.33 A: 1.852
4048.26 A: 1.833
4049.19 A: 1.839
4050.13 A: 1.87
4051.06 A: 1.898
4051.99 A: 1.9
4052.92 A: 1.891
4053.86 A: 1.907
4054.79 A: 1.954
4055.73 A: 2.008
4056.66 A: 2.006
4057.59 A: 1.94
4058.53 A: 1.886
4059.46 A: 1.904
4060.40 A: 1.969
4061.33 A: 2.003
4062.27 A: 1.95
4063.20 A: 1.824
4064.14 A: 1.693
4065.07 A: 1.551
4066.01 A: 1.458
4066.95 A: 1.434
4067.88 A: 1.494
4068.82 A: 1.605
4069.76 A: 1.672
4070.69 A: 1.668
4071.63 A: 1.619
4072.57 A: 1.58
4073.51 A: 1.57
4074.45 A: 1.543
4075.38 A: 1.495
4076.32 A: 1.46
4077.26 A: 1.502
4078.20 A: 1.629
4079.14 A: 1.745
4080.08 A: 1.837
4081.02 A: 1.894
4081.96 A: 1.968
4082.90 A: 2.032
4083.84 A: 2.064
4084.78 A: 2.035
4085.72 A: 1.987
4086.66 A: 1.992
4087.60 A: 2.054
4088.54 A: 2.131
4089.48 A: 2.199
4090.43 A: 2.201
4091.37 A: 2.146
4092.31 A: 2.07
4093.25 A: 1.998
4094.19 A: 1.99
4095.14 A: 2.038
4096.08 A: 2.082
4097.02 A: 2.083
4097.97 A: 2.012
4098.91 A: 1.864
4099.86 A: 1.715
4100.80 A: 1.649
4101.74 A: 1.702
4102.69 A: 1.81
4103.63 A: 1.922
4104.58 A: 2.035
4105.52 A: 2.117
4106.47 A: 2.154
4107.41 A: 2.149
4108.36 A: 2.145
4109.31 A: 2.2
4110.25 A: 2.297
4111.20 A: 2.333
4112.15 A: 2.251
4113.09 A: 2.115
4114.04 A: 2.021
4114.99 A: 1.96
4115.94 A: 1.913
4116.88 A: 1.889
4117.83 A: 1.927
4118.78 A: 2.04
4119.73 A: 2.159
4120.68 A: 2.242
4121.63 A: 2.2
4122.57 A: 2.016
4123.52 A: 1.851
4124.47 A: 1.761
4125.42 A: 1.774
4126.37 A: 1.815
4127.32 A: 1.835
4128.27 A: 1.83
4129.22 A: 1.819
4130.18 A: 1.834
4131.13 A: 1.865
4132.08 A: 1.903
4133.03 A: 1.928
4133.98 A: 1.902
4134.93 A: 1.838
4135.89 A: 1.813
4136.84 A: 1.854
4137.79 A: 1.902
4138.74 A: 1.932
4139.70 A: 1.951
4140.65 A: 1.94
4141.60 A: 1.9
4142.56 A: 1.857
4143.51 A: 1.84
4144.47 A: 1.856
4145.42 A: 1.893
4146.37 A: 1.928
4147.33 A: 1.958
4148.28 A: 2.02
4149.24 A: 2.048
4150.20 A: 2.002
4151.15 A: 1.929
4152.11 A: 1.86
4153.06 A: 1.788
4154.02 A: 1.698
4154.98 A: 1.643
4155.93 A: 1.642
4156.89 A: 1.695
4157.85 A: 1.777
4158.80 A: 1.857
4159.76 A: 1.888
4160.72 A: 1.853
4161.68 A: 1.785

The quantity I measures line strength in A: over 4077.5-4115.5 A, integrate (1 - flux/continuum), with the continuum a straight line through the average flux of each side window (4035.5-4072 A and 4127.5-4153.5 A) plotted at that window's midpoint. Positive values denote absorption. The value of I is -2.62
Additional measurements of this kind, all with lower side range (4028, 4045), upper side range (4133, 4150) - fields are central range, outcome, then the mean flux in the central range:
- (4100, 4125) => -1.5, 2.03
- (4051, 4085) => 2.7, 1.77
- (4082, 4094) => -1.0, 2.07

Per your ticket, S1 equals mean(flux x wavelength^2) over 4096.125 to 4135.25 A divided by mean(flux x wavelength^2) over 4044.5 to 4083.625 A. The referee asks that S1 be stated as 1.1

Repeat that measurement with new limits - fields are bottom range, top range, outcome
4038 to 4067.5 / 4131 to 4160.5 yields 1.04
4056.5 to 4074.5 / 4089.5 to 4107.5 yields 1.18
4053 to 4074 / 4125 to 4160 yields 1.10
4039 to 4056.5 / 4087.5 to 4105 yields 1.06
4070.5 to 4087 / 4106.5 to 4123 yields 1.22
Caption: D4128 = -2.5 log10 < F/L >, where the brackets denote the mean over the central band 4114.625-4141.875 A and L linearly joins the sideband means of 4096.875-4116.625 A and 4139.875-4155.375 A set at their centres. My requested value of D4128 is 0.02 mag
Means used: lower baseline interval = 2.02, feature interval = 1.92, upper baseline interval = 1.89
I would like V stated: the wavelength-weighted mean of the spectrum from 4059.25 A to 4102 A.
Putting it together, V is 1.83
